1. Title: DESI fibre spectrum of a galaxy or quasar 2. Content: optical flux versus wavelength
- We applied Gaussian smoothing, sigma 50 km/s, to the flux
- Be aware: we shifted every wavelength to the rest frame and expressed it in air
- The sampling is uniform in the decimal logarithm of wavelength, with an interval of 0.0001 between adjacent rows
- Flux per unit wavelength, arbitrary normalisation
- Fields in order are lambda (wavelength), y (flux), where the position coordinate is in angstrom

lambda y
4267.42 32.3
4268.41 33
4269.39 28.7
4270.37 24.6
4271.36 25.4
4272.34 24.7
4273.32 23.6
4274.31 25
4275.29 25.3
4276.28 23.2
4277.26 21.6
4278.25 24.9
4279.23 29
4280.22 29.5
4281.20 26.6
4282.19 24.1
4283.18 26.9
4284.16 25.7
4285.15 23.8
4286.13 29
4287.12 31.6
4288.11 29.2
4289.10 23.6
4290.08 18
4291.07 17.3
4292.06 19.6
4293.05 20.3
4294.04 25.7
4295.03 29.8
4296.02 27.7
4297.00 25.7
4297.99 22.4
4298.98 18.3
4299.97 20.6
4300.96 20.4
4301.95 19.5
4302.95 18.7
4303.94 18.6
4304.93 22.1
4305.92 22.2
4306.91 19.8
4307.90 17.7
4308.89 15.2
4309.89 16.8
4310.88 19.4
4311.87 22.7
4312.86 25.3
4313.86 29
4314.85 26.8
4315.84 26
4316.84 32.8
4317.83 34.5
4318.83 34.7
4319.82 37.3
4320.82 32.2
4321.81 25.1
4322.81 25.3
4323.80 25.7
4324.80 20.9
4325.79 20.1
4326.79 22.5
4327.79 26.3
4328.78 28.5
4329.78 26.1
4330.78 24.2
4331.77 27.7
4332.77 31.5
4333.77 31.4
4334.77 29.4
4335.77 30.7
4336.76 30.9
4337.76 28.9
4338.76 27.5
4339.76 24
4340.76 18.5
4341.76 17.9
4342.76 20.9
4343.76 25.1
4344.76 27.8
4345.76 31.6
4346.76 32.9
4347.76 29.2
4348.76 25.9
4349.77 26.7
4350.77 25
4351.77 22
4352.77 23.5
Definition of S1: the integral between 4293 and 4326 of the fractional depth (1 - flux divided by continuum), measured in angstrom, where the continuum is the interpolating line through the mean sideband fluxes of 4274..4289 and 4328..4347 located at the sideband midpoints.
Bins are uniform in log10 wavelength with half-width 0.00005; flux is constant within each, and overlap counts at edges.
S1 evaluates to 3.1 angstrom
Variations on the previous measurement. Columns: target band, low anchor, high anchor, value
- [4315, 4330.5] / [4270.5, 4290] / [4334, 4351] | -0.8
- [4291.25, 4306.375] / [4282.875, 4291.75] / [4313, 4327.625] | 2.3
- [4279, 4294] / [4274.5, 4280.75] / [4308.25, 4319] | 0.4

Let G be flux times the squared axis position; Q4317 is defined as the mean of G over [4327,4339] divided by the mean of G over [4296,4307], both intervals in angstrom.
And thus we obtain 1.37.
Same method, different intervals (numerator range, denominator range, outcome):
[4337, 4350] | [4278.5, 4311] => 1.16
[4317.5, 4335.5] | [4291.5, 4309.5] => 1.33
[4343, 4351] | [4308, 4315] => 1.31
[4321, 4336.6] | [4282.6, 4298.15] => 1.09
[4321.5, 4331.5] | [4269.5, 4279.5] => 1.01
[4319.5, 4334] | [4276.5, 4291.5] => 1.08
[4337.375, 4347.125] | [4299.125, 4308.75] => 1.31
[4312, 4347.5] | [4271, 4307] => 1.17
